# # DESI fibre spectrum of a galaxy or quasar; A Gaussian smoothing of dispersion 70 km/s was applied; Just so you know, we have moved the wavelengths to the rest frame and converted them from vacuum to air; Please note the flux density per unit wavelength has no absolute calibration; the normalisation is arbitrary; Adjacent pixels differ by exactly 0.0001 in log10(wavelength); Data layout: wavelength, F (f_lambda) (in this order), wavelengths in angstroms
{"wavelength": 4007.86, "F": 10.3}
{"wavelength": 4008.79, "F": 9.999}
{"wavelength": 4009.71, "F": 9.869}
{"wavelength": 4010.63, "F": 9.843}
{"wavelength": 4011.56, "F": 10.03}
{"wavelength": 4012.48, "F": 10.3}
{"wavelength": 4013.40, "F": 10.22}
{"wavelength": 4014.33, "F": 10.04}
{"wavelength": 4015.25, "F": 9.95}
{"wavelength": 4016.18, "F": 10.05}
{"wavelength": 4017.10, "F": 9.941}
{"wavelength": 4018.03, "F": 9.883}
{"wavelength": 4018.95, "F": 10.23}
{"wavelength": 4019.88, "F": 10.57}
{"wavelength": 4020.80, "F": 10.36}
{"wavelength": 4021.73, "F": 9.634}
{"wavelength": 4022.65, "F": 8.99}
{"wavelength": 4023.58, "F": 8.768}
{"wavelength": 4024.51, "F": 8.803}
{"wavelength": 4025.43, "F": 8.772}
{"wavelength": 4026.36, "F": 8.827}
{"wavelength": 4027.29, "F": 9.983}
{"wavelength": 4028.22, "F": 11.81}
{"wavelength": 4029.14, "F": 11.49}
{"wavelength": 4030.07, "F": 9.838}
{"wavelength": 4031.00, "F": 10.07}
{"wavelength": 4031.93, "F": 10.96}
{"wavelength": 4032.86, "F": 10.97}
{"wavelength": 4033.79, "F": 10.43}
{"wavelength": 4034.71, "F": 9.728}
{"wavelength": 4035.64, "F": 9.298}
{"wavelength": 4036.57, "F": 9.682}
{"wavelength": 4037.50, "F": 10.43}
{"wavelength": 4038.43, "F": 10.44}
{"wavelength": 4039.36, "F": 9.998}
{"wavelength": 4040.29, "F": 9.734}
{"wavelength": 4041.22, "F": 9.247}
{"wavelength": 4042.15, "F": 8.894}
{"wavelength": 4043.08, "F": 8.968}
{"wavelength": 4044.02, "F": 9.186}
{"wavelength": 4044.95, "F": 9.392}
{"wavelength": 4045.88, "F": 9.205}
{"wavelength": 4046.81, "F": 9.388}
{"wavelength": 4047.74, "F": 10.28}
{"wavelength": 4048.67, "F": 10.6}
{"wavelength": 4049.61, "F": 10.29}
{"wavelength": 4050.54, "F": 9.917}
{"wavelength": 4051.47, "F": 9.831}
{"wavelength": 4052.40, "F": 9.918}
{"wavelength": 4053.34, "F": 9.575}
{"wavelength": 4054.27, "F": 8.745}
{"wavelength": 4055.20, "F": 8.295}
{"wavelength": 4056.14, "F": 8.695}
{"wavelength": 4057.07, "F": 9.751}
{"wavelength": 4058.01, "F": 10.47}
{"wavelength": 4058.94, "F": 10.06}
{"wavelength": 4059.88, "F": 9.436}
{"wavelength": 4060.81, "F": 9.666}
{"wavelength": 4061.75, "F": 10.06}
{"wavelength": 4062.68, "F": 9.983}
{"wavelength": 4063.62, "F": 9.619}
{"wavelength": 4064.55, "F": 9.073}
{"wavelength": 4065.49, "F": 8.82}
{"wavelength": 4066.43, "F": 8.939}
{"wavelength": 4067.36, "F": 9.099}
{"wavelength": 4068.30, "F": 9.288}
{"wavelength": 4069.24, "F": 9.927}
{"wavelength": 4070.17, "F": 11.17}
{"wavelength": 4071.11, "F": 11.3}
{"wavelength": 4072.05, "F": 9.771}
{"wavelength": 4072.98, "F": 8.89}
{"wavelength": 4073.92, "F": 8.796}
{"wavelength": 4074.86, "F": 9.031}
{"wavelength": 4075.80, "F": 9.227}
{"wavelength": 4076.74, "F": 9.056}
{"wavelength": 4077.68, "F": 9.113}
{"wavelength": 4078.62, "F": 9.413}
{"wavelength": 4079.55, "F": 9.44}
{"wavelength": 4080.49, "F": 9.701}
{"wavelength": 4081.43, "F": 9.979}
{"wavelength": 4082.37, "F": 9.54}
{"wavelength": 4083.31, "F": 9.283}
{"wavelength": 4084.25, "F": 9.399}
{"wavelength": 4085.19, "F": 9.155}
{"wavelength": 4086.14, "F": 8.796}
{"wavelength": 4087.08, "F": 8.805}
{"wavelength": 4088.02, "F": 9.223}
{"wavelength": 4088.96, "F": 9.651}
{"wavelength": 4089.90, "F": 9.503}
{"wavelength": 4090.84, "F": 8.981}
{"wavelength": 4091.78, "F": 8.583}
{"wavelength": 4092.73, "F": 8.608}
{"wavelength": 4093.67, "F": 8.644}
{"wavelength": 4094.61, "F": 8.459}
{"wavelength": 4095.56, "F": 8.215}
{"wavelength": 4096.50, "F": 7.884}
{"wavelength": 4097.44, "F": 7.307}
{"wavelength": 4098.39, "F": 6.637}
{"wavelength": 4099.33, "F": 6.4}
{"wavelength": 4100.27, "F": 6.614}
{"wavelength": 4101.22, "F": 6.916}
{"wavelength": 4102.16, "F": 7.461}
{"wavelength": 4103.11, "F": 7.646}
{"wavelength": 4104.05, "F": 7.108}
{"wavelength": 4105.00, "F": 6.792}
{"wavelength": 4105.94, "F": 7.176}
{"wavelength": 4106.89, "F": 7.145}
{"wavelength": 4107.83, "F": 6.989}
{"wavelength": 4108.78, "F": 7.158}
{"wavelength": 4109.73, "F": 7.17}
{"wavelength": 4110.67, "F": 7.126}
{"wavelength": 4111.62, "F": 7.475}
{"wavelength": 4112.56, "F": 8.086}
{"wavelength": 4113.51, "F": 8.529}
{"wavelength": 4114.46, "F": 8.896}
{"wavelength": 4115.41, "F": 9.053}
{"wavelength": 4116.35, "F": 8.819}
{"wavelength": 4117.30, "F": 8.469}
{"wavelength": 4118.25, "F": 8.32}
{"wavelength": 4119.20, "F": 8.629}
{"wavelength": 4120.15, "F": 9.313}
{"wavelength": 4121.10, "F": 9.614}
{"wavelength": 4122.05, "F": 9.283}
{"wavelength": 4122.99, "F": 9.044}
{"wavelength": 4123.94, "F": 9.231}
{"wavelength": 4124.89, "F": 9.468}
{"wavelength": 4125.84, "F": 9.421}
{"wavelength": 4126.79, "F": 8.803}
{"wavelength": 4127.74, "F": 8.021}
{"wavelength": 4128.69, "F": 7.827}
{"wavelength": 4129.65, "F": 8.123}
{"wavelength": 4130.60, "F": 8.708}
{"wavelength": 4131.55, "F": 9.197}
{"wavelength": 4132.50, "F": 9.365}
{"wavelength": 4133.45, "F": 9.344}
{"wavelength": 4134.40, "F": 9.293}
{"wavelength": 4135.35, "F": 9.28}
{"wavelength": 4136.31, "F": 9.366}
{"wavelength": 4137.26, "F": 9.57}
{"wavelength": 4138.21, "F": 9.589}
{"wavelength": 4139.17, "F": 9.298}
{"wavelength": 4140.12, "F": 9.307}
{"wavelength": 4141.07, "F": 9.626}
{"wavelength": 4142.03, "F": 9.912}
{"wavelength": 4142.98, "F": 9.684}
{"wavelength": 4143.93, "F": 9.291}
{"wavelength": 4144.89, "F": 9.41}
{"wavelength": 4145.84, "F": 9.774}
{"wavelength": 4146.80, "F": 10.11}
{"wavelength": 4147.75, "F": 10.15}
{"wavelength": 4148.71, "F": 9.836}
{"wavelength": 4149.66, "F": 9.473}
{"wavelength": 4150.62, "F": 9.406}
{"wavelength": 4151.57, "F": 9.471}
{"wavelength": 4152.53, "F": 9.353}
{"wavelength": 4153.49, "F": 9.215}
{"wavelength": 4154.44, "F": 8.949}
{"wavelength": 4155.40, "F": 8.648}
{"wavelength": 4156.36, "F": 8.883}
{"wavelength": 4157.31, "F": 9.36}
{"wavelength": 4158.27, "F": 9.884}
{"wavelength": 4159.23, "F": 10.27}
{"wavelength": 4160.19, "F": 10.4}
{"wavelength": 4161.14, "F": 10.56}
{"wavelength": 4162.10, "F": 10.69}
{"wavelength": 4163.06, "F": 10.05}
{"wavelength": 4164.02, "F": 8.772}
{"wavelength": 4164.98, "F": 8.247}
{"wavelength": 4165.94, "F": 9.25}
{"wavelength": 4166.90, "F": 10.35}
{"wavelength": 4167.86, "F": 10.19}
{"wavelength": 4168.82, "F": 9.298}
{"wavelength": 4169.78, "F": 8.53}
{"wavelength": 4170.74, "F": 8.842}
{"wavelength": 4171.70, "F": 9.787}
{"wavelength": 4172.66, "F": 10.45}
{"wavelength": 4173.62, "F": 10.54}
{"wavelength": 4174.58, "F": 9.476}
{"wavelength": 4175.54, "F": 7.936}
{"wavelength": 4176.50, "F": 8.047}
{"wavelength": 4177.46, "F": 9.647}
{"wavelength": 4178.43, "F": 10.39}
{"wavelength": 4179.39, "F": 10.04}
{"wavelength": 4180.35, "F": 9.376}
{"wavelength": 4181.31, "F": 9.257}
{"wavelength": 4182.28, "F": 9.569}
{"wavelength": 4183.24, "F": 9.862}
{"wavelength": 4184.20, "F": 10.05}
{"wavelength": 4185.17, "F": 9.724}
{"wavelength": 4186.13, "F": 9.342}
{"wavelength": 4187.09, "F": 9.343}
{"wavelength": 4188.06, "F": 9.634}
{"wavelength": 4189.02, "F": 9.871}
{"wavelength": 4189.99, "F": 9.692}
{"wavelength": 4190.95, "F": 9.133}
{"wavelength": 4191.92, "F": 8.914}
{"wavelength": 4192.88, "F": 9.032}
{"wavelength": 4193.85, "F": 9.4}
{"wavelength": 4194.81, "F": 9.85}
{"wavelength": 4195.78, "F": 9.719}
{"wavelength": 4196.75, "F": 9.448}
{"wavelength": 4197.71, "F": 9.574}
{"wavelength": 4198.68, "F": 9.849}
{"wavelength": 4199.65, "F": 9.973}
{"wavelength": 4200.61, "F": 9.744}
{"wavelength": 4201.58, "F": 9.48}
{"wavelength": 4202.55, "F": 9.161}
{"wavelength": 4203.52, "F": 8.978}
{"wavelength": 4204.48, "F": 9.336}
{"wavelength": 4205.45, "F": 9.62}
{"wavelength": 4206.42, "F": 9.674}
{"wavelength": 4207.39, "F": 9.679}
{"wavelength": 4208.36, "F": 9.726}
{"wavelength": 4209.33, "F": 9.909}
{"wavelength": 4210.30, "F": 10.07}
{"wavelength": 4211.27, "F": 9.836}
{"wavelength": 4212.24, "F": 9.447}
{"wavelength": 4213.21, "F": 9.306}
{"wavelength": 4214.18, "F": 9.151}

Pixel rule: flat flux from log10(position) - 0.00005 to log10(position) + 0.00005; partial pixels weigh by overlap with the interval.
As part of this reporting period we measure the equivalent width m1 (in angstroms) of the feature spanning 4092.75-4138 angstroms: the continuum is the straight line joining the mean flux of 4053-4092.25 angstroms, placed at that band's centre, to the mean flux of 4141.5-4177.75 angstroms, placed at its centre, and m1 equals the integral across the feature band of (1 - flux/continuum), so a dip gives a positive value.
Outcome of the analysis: 5.8 angstroms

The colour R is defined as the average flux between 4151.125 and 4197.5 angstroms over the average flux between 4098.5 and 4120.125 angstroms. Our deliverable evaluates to 1.2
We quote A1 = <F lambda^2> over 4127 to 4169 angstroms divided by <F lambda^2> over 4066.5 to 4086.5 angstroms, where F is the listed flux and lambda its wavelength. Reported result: 1.03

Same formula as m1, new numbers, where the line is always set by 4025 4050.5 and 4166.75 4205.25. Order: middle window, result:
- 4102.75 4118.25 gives 3.1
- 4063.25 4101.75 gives 3.4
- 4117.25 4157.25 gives 1.8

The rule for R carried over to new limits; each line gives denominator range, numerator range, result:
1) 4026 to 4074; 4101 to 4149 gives 0.89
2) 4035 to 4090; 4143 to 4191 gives 1.00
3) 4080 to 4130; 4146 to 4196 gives 1.14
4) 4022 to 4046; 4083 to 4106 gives 0.83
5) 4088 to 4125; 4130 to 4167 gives 1.17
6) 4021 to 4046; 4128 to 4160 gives 0.96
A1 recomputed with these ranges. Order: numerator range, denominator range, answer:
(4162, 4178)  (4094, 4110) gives 1.34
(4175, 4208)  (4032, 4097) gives 1.07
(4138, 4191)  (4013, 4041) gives 1.02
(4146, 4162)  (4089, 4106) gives 1.28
